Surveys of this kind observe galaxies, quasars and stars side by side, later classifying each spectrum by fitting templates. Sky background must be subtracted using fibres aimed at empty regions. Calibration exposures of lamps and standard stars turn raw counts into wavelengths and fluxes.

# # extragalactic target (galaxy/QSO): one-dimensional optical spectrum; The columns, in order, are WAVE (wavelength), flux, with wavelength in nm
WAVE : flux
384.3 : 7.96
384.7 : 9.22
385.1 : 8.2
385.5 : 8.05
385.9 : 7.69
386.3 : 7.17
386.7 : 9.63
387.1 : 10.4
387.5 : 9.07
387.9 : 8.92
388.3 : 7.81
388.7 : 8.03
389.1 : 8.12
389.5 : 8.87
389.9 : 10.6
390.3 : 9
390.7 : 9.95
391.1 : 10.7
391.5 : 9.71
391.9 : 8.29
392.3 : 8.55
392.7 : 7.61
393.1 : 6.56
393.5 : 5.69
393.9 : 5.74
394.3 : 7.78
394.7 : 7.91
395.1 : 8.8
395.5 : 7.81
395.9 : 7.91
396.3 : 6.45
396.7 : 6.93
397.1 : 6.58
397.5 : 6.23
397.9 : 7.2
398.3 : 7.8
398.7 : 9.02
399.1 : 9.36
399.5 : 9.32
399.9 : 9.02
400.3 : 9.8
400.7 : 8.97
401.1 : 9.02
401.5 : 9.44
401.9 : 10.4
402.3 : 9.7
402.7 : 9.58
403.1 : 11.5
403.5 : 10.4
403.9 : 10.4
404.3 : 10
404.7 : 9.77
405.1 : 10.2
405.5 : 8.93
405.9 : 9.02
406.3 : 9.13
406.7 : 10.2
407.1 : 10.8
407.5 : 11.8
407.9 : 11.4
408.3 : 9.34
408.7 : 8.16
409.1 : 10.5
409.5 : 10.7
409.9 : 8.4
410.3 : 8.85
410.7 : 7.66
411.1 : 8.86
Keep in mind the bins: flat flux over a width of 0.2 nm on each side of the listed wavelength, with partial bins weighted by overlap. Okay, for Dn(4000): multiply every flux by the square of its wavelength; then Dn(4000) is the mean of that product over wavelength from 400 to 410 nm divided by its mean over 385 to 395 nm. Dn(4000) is 1.27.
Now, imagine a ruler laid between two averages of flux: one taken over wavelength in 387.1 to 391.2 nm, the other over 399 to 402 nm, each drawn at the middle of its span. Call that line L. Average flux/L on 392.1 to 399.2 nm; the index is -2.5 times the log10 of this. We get 0.24 mag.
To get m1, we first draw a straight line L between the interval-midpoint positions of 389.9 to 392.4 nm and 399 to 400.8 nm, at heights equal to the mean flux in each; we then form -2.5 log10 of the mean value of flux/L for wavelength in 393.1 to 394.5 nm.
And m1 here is 0.42 mag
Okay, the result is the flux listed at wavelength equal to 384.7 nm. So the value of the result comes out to 9.22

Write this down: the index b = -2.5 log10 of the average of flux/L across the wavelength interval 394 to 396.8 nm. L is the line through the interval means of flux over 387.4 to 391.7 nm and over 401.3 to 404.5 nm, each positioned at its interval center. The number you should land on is 0.25 mag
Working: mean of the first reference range 9.16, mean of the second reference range 10.2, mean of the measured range 7.61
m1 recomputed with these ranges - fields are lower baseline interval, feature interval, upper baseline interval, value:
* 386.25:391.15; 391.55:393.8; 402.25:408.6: 0.249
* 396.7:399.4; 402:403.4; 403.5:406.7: -0.140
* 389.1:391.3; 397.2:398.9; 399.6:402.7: 0.260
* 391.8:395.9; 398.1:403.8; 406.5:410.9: -0.113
